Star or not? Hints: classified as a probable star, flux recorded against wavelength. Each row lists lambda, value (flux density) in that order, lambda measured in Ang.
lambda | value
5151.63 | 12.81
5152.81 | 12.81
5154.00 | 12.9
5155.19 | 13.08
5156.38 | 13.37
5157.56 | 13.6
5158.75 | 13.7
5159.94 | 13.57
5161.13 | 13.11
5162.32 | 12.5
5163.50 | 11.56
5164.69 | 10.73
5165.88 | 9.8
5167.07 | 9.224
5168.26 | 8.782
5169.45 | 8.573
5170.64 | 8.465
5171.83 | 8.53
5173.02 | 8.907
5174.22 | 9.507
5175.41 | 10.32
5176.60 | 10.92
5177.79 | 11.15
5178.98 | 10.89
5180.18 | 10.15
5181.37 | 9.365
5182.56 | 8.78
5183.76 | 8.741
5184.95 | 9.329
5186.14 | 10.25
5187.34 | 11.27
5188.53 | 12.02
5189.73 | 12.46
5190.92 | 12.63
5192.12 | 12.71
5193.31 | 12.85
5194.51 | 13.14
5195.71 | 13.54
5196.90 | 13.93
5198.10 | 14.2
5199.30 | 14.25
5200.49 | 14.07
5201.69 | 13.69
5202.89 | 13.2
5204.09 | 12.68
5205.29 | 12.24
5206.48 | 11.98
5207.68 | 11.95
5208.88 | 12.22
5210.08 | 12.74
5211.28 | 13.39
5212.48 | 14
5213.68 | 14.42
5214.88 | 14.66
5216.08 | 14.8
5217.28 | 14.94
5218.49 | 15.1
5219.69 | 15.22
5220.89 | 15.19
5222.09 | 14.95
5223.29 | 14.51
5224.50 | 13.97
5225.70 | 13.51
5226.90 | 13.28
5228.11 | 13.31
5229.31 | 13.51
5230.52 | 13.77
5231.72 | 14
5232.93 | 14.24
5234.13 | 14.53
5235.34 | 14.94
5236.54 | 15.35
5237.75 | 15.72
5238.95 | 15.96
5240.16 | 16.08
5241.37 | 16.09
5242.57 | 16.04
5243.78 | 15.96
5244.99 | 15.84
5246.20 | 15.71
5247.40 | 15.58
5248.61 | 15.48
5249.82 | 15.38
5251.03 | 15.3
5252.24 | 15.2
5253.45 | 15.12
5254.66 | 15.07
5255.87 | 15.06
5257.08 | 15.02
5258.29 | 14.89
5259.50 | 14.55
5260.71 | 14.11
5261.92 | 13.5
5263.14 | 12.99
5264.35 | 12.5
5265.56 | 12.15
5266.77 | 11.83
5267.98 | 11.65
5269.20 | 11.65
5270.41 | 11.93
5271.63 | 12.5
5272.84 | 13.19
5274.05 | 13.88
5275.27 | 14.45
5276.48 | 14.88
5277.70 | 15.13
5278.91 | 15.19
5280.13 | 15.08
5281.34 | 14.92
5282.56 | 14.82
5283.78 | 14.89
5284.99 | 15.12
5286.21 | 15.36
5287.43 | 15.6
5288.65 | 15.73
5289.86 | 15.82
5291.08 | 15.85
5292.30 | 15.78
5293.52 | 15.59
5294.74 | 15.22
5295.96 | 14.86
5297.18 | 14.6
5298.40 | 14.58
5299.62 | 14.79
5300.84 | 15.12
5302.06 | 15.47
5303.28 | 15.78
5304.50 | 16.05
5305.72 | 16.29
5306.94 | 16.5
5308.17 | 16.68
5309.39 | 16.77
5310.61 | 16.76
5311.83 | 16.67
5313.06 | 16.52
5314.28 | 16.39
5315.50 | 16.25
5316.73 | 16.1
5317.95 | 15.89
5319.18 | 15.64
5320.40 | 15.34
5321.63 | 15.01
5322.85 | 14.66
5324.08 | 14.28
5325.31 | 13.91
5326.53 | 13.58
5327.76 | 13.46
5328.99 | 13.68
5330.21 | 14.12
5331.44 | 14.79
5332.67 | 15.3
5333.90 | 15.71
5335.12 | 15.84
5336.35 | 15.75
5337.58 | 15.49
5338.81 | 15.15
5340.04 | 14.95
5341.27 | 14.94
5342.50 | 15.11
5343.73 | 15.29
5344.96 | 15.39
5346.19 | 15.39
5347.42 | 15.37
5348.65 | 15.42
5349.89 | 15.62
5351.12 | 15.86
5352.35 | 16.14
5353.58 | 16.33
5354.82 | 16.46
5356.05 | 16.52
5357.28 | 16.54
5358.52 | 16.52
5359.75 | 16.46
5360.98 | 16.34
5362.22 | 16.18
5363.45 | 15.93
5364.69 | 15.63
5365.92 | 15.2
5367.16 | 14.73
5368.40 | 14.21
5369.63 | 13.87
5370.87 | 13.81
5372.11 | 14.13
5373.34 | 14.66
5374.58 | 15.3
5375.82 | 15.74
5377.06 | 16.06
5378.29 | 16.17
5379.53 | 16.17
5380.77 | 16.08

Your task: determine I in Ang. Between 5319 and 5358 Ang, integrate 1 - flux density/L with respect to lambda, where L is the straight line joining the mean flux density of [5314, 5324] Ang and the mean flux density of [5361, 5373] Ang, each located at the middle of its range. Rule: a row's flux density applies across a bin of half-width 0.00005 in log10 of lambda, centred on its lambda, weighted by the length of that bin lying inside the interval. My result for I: 0.2 Ang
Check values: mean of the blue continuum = 15.6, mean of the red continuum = 14.9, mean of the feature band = 15.2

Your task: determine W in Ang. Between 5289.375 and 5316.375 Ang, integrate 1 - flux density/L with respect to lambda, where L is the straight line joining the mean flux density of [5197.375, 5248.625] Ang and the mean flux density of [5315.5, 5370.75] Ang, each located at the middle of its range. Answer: -1.5 Ang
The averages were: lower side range 14.3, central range 15.8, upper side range 15.3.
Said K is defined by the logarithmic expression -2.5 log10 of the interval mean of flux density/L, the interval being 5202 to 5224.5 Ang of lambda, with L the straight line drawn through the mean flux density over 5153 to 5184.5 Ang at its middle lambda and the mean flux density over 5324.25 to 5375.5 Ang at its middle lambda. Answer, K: -0.16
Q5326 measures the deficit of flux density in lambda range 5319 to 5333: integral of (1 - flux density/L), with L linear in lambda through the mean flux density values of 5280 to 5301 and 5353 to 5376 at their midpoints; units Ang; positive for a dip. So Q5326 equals 0.8 Ang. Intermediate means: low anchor 15.2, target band 14.4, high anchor 15.5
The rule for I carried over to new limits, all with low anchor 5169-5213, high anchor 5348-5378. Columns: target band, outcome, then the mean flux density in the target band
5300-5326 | -2.5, 15.8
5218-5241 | -3.9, 14.6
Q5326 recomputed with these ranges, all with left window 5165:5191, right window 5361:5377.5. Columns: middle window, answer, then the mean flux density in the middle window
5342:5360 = -1.62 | 15.9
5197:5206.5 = -2.52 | 13.4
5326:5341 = -0.76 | 14.8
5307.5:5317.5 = -2.18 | 16.5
